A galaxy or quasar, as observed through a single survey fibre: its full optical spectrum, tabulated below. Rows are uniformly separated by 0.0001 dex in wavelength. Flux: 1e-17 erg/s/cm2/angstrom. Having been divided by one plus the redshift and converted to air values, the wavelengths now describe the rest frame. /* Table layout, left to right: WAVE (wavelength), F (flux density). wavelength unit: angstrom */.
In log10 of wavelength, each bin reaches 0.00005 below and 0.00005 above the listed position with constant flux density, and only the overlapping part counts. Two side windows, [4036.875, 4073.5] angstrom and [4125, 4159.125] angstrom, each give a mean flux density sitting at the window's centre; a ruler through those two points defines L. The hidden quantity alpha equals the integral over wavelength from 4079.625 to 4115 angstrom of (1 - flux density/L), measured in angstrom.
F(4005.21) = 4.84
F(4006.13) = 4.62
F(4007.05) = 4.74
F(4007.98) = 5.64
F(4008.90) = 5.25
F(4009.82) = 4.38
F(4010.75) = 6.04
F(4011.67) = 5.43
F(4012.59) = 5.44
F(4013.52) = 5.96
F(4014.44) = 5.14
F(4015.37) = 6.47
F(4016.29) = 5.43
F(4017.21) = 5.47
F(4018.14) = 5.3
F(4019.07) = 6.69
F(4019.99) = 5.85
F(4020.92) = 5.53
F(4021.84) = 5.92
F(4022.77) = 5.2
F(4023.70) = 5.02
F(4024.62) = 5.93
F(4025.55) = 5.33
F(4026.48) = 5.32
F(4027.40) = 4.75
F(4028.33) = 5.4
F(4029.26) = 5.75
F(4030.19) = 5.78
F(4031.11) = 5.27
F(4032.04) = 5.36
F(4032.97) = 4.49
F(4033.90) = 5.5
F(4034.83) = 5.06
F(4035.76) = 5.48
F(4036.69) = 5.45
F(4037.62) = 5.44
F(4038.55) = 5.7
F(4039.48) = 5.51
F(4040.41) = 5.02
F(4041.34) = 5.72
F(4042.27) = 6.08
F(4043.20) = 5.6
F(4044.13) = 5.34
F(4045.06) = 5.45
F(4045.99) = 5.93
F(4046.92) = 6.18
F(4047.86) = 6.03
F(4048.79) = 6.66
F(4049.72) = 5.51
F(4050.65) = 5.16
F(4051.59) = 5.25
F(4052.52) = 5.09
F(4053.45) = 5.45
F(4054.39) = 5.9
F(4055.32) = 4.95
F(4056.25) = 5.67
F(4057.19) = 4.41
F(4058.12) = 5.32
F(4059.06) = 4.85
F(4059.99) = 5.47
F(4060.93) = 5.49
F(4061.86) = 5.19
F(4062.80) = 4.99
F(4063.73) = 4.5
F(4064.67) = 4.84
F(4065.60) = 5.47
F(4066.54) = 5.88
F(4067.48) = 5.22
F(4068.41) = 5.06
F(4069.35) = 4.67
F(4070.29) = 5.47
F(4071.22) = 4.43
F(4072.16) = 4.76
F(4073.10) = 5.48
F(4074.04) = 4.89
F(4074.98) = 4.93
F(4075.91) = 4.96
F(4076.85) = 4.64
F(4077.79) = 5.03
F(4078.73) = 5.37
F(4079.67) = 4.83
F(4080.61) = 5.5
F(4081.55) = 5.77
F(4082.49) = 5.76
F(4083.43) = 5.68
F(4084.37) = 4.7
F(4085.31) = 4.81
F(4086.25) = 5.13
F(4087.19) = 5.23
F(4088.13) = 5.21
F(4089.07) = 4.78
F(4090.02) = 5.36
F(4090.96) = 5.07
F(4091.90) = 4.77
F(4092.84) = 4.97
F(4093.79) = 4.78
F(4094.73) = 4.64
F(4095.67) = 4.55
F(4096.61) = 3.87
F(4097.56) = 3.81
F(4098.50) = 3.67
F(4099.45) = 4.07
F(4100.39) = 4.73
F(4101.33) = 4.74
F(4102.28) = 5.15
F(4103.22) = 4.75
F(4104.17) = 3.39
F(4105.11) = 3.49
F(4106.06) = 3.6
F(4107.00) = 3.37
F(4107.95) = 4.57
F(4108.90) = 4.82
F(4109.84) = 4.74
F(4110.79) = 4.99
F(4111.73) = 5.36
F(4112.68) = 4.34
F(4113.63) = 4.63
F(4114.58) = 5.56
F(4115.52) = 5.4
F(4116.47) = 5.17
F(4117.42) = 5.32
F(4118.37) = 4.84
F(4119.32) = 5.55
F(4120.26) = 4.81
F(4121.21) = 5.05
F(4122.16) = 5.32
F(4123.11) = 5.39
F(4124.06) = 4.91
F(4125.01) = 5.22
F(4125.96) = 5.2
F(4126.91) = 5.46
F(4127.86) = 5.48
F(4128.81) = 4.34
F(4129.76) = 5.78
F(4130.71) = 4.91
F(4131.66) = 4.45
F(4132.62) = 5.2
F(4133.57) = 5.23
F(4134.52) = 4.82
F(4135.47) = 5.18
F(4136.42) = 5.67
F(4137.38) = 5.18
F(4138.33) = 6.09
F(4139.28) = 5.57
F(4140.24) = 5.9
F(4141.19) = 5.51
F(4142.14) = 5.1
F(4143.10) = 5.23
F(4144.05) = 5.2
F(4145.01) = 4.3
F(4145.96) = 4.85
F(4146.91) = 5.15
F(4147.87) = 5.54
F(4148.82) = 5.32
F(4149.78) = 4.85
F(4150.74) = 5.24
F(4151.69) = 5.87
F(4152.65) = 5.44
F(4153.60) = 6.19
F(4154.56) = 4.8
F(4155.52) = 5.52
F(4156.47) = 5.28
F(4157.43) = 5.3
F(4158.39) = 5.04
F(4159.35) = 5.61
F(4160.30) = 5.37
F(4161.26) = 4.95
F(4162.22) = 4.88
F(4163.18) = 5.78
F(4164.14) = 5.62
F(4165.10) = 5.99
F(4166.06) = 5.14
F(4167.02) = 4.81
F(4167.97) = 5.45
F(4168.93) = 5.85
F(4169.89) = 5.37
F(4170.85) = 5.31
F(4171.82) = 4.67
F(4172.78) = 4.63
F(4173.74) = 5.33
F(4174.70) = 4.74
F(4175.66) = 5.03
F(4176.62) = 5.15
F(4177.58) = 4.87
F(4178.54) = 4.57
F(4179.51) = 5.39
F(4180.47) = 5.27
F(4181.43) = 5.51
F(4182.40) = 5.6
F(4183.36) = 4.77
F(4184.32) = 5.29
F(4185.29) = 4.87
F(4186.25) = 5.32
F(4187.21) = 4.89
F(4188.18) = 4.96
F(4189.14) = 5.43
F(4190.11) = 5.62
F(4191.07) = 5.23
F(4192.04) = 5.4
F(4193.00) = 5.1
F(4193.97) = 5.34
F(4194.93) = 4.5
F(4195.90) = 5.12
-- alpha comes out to 4.02 angstrom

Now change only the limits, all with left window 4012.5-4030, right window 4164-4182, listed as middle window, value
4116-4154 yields 0.3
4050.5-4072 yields 1.3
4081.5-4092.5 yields 0.5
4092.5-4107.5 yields 3.2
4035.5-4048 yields -0.2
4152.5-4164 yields -0.3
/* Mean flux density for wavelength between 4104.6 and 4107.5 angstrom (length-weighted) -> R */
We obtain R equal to 3.5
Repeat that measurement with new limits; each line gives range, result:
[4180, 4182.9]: 5.45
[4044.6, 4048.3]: 5.89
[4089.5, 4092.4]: 5.06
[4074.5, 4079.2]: 4.99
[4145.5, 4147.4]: 5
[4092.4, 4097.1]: 4.55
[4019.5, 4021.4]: 5.73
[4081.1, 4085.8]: 5.34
